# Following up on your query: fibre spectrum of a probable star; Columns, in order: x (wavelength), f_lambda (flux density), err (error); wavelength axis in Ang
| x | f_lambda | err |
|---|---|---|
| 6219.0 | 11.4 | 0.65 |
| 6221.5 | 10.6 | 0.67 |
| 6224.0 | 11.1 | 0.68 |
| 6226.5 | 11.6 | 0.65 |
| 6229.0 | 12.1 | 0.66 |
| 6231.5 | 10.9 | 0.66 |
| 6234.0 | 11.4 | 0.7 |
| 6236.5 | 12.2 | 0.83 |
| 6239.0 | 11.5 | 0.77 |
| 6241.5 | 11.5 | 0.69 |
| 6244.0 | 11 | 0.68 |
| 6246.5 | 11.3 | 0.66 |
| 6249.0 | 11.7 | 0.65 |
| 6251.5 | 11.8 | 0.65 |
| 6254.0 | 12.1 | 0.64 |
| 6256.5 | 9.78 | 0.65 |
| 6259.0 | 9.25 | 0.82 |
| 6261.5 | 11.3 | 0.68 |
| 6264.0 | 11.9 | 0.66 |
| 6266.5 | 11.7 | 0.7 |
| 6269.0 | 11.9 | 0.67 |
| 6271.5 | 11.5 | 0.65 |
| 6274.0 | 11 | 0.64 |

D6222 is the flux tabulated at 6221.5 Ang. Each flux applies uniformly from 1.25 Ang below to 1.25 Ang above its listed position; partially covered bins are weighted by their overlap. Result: 10.6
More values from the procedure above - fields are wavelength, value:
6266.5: 11.7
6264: 11.9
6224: 11.1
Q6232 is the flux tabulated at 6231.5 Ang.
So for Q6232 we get 10.9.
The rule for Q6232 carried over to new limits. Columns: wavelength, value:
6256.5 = 9.78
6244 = 11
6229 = 12.1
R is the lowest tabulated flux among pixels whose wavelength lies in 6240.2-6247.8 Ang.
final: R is 11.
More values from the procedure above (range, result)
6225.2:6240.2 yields 10.9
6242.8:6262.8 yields 9.25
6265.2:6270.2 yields 11.7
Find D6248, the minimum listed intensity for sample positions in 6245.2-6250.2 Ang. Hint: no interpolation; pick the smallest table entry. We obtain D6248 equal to 11.3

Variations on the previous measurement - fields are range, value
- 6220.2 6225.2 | 10.6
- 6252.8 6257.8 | 9.78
